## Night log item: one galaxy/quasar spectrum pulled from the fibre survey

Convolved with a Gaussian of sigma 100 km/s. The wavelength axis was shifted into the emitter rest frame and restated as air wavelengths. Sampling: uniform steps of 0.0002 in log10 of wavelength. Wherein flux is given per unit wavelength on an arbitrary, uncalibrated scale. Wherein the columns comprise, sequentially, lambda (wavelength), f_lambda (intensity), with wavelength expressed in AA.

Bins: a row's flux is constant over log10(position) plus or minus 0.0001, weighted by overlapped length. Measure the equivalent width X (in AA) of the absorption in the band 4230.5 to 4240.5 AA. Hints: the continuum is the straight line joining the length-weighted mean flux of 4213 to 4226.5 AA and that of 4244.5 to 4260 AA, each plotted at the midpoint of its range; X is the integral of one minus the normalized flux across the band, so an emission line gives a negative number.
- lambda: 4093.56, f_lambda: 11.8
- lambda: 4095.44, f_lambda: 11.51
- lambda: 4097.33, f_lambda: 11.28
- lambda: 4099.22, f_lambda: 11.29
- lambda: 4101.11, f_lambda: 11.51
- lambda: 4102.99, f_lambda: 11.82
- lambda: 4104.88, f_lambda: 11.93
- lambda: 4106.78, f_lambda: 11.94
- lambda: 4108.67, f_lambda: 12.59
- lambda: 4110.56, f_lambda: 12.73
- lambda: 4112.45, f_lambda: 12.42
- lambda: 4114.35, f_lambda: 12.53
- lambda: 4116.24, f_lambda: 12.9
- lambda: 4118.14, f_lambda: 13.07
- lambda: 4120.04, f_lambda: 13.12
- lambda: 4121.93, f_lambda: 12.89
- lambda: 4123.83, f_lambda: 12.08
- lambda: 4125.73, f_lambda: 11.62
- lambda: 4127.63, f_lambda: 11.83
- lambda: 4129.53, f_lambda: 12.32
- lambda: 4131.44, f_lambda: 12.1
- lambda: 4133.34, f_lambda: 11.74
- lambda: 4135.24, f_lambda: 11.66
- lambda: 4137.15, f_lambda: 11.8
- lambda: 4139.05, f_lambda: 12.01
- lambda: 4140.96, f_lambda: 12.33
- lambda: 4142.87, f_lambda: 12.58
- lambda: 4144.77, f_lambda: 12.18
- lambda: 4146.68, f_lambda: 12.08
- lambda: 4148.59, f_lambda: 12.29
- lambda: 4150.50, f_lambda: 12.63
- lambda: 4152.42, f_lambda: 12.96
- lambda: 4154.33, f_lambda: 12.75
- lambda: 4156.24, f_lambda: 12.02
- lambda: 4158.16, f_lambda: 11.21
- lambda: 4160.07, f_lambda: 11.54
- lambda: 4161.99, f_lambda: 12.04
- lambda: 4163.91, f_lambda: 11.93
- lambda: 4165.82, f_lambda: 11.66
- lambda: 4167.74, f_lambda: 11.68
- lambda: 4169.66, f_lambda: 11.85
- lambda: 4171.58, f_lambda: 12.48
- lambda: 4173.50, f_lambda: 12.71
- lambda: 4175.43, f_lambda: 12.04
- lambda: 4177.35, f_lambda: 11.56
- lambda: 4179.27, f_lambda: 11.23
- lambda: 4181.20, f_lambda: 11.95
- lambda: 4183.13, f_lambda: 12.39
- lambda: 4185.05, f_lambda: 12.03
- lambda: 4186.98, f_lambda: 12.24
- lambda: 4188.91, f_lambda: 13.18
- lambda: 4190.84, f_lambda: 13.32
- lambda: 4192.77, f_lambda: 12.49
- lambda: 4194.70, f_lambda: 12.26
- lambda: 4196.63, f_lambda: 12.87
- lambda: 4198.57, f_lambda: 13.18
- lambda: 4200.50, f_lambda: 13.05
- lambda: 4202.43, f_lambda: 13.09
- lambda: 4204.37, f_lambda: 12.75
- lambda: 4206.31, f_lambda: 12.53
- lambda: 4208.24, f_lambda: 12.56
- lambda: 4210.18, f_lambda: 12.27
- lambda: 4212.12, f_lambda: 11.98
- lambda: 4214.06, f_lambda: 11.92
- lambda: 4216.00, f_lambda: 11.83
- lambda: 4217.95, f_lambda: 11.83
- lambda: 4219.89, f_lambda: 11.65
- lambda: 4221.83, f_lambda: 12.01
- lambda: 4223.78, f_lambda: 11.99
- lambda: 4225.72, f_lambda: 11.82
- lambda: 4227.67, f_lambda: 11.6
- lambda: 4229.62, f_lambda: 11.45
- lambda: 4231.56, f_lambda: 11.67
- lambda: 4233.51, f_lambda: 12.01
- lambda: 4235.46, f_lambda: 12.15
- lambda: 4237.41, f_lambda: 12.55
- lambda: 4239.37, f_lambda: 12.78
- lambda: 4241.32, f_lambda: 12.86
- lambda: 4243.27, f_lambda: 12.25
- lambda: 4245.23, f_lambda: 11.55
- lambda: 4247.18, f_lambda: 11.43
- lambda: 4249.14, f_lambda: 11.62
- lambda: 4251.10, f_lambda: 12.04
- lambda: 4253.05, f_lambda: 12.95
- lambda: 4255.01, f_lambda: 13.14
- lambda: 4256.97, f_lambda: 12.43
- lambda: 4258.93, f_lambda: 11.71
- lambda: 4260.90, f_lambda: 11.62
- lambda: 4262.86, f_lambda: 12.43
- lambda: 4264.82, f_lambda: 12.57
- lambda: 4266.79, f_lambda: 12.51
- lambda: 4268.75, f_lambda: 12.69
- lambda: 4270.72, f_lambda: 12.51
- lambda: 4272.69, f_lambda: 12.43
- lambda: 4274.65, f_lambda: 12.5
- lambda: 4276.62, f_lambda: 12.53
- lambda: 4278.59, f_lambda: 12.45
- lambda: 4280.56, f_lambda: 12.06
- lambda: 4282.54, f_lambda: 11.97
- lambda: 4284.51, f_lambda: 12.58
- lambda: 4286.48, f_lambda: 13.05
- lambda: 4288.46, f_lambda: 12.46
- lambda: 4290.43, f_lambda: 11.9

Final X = -0.2 AA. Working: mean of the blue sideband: 11.9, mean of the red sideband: 12.1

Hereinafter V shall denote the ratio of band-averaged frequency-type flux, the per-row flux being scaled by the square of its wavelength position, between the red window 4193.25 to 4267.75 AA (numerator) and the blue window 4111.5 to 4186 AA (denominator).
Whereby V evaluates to 1.05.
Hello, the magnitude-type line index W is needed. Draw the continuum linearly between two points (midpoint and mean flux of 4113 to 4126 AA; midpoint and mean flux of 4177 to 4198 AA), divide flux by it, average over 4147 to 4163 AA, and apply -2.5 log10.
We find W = 0.03 mag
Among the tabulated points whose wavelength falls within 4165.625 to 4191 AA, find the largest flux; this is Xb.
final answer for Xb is 13.32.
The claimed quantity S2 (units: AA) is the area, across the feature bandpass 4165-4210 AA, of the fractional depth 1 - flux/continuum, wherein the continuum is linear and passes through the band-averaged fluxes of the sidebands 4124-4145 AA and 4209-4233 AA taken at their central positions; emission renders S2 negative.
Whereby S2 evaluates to -1.84 AA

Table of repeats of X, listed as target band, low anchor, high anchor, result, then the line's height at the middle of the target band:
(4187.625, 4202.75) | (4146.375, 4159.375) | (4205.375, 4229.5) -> -1.0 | 12.1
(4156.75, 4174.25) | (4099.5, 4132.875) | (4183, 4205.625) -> 1.0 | 12.6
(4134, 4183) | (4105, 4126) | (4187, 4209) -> 2.5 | 12.7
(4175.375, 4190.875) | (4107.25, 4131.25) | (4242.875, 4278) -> 0.3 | 12.4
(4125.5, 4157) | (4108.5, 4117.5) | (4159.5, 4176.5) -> 0.3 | 12.3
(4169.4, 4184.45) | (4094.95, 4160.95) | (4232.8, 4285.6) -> 0.2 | 12.2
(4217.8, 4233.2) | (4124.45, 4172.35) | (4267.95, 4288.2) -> 0.7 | 12.3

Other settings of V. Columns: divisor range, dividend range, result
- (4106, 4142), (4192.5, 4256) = 1.04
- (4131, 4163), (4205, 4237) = 1.02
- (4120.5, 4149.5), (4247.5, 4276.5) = 1.08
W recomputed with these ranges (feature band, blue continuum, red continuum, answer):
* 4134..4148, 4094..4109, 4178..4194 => -0.01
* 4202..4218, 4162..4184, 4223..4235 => -0.04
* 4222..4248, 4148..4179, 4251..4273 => 0.03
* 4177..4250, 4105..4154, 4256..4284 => 0.01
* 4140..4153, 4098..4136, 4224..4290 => -0.02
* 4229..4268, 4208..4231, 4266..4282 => 0.00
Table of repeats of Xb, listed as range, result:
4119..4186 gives 13.12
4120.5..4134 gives 12.89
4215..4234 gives 12.01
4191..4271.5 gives 13.18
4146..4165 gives 12.96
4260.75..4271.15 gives 12.69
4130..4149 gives 12.58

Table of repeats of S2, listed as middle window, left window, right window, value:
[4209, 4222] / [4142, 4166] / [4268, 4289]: 0.4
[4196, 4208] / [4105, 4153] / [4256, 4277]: -0.5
